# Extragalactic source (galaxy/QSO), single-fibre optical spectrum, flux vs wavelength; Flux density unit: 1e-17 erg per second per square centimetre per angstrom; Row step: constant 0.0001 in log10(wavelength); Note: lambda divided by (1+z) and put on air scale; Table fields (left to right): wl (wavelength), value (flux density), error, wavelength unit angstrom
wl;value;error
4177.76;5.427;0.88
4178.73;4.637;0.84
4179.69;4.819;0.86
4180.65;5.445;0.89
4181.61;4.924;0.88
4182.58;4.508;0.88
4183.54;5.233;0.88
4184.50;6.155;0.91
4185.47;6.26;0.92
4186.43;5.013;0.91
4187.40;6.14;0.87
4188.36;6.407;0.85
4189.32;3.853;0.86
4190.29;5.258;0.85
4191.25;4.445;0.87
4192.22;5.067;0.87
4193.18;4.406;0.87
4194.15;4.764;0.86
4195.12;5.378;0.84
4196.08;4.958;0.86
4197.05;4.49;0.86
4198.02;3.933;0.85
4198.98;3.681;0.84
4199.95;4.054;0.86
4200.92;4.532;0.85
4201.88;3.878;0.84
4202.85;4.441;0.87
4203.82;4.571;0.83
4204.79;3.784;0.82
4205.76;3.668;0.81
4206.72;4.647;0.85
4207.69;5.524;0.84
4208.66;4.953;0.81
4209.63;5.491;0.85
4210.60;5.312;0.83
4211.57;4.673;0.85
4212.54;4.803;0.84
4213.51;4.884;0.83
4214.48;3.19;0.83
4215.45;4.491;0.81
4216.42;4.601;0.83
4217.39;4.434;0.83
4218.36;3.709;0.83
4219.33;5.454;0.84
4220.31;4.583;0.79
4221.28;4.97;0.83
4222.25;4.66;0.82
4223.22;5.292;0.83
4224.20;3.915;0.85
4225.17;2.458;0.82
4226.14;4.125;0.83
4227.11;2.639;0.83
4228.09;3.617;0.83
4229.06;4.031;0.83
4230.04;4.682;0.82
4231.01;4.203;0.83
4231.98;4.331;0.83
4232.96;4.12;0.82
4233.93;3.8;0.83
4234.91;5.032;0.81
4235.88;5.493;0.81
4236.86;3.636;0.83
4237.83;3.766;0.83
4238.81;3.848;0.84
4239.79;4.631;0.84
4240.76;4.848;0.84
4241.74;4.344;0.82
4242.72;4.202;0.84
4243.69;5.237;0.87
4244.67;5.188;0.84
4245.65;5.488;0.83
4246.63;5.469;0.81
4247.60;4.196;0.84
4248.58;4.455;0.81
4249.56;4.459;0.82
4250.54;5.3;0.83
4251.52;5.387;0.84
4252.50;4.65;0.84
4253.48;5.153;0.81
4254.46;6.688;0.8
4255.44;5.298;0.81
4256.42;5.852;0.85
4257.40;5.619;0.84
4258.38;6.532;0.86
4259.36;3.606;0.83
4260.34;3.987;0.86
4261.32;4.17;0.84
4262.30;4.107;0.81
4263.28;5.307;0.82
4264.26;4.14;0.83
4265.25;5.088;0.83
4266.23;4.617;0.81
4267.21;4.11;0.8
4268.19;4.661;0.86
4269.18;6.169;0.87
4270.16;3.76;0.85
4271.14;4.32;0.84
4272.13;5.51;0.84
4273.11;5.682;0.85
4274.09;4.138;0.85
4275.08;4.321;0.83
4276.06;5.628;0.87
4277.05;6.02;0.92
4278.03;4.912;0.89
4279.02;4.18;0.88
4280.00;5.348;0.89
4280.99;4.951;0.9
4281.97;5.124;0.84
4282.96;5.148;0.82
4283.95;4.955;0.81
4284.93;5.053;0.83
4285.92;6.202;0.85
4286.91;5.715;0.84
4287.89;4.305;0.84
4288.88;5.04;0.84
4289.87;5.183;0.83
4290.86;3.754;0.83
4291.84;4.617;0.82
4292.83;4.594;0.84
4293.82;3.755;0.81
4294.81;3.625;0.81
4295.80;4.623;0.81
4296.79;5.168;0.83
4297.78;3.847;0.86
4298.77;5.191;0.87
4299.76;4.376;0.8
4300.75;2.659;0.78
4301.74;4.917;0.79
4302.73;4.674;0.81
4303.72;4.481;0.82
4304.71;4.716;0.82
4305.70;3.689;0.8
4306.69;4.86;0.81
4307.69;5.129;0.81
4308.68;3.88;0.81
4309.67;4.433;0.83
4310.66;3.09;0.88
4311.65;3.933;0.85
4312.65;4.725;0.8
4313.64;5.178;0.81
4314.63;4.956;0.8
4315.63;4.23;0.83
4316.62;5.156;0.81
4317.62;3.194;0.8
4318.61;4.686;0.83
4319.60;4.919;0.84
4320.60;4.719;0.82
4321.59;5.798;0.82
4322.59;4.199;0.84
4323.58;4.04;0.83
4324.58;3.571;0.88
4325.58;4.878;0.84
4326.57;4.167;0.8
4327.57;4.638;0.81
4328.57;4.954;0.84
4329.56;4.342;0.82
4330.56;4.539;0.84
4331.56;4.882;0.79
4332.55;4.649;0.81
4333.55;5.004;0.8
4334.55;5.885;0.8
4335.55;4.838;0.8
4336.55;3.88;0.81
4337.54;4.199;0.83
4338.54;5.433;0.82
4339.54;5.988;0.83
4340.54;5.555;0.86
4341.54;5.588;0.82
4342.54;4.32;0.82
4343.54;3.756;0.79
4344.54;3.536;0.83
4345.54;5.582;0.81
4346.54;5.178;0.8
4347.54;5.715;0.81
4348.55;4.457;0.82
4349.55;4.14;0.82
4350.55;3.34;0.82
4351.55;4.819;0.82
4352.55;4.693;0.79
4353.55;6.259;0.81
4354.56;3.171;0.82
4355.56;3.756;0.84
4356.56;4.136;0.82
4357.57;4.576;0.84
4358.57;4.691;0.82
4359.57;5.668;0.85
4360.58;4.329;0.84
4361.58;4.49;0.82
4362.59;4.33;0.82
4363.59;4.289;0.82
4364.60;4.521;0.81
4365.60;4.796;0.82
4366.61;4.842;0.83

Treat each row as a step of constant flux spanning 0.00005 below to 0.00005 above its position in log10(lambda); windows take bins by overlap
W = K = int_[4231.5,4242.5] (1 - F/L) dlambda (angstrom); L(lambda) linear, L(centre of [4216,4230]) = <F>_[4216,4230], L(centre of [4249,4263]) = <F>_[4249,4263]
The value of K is 0.5 angstrom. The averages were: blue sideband 4.19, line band 4.34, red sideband 5.06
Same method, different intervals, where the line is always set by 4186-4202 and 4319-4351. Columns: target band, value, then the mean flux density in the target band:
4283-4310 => 0.78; 4.58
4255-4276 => -0.44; 4.83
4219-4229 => 1.24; 4.14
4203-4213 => 0.01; 4.73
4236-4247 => 0.24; 4.62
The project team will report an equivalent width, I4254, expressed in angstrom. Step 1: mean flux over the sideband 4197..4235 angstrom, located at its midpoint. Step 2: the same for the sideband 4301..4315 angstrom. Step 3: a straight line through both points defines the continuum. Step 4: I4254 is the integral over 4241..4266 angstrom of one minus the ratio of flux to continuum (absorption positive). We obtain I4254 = -3.3 angstrom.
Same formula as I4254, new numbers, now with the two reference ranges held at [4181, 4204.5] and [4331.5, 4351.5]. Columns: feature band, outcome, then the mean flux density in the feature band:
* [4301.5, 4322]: 1.2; 4.53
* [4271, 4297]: -0.4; 4.89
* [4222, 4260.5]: 1.7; 4.61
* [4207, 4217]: 0.1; 4.78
